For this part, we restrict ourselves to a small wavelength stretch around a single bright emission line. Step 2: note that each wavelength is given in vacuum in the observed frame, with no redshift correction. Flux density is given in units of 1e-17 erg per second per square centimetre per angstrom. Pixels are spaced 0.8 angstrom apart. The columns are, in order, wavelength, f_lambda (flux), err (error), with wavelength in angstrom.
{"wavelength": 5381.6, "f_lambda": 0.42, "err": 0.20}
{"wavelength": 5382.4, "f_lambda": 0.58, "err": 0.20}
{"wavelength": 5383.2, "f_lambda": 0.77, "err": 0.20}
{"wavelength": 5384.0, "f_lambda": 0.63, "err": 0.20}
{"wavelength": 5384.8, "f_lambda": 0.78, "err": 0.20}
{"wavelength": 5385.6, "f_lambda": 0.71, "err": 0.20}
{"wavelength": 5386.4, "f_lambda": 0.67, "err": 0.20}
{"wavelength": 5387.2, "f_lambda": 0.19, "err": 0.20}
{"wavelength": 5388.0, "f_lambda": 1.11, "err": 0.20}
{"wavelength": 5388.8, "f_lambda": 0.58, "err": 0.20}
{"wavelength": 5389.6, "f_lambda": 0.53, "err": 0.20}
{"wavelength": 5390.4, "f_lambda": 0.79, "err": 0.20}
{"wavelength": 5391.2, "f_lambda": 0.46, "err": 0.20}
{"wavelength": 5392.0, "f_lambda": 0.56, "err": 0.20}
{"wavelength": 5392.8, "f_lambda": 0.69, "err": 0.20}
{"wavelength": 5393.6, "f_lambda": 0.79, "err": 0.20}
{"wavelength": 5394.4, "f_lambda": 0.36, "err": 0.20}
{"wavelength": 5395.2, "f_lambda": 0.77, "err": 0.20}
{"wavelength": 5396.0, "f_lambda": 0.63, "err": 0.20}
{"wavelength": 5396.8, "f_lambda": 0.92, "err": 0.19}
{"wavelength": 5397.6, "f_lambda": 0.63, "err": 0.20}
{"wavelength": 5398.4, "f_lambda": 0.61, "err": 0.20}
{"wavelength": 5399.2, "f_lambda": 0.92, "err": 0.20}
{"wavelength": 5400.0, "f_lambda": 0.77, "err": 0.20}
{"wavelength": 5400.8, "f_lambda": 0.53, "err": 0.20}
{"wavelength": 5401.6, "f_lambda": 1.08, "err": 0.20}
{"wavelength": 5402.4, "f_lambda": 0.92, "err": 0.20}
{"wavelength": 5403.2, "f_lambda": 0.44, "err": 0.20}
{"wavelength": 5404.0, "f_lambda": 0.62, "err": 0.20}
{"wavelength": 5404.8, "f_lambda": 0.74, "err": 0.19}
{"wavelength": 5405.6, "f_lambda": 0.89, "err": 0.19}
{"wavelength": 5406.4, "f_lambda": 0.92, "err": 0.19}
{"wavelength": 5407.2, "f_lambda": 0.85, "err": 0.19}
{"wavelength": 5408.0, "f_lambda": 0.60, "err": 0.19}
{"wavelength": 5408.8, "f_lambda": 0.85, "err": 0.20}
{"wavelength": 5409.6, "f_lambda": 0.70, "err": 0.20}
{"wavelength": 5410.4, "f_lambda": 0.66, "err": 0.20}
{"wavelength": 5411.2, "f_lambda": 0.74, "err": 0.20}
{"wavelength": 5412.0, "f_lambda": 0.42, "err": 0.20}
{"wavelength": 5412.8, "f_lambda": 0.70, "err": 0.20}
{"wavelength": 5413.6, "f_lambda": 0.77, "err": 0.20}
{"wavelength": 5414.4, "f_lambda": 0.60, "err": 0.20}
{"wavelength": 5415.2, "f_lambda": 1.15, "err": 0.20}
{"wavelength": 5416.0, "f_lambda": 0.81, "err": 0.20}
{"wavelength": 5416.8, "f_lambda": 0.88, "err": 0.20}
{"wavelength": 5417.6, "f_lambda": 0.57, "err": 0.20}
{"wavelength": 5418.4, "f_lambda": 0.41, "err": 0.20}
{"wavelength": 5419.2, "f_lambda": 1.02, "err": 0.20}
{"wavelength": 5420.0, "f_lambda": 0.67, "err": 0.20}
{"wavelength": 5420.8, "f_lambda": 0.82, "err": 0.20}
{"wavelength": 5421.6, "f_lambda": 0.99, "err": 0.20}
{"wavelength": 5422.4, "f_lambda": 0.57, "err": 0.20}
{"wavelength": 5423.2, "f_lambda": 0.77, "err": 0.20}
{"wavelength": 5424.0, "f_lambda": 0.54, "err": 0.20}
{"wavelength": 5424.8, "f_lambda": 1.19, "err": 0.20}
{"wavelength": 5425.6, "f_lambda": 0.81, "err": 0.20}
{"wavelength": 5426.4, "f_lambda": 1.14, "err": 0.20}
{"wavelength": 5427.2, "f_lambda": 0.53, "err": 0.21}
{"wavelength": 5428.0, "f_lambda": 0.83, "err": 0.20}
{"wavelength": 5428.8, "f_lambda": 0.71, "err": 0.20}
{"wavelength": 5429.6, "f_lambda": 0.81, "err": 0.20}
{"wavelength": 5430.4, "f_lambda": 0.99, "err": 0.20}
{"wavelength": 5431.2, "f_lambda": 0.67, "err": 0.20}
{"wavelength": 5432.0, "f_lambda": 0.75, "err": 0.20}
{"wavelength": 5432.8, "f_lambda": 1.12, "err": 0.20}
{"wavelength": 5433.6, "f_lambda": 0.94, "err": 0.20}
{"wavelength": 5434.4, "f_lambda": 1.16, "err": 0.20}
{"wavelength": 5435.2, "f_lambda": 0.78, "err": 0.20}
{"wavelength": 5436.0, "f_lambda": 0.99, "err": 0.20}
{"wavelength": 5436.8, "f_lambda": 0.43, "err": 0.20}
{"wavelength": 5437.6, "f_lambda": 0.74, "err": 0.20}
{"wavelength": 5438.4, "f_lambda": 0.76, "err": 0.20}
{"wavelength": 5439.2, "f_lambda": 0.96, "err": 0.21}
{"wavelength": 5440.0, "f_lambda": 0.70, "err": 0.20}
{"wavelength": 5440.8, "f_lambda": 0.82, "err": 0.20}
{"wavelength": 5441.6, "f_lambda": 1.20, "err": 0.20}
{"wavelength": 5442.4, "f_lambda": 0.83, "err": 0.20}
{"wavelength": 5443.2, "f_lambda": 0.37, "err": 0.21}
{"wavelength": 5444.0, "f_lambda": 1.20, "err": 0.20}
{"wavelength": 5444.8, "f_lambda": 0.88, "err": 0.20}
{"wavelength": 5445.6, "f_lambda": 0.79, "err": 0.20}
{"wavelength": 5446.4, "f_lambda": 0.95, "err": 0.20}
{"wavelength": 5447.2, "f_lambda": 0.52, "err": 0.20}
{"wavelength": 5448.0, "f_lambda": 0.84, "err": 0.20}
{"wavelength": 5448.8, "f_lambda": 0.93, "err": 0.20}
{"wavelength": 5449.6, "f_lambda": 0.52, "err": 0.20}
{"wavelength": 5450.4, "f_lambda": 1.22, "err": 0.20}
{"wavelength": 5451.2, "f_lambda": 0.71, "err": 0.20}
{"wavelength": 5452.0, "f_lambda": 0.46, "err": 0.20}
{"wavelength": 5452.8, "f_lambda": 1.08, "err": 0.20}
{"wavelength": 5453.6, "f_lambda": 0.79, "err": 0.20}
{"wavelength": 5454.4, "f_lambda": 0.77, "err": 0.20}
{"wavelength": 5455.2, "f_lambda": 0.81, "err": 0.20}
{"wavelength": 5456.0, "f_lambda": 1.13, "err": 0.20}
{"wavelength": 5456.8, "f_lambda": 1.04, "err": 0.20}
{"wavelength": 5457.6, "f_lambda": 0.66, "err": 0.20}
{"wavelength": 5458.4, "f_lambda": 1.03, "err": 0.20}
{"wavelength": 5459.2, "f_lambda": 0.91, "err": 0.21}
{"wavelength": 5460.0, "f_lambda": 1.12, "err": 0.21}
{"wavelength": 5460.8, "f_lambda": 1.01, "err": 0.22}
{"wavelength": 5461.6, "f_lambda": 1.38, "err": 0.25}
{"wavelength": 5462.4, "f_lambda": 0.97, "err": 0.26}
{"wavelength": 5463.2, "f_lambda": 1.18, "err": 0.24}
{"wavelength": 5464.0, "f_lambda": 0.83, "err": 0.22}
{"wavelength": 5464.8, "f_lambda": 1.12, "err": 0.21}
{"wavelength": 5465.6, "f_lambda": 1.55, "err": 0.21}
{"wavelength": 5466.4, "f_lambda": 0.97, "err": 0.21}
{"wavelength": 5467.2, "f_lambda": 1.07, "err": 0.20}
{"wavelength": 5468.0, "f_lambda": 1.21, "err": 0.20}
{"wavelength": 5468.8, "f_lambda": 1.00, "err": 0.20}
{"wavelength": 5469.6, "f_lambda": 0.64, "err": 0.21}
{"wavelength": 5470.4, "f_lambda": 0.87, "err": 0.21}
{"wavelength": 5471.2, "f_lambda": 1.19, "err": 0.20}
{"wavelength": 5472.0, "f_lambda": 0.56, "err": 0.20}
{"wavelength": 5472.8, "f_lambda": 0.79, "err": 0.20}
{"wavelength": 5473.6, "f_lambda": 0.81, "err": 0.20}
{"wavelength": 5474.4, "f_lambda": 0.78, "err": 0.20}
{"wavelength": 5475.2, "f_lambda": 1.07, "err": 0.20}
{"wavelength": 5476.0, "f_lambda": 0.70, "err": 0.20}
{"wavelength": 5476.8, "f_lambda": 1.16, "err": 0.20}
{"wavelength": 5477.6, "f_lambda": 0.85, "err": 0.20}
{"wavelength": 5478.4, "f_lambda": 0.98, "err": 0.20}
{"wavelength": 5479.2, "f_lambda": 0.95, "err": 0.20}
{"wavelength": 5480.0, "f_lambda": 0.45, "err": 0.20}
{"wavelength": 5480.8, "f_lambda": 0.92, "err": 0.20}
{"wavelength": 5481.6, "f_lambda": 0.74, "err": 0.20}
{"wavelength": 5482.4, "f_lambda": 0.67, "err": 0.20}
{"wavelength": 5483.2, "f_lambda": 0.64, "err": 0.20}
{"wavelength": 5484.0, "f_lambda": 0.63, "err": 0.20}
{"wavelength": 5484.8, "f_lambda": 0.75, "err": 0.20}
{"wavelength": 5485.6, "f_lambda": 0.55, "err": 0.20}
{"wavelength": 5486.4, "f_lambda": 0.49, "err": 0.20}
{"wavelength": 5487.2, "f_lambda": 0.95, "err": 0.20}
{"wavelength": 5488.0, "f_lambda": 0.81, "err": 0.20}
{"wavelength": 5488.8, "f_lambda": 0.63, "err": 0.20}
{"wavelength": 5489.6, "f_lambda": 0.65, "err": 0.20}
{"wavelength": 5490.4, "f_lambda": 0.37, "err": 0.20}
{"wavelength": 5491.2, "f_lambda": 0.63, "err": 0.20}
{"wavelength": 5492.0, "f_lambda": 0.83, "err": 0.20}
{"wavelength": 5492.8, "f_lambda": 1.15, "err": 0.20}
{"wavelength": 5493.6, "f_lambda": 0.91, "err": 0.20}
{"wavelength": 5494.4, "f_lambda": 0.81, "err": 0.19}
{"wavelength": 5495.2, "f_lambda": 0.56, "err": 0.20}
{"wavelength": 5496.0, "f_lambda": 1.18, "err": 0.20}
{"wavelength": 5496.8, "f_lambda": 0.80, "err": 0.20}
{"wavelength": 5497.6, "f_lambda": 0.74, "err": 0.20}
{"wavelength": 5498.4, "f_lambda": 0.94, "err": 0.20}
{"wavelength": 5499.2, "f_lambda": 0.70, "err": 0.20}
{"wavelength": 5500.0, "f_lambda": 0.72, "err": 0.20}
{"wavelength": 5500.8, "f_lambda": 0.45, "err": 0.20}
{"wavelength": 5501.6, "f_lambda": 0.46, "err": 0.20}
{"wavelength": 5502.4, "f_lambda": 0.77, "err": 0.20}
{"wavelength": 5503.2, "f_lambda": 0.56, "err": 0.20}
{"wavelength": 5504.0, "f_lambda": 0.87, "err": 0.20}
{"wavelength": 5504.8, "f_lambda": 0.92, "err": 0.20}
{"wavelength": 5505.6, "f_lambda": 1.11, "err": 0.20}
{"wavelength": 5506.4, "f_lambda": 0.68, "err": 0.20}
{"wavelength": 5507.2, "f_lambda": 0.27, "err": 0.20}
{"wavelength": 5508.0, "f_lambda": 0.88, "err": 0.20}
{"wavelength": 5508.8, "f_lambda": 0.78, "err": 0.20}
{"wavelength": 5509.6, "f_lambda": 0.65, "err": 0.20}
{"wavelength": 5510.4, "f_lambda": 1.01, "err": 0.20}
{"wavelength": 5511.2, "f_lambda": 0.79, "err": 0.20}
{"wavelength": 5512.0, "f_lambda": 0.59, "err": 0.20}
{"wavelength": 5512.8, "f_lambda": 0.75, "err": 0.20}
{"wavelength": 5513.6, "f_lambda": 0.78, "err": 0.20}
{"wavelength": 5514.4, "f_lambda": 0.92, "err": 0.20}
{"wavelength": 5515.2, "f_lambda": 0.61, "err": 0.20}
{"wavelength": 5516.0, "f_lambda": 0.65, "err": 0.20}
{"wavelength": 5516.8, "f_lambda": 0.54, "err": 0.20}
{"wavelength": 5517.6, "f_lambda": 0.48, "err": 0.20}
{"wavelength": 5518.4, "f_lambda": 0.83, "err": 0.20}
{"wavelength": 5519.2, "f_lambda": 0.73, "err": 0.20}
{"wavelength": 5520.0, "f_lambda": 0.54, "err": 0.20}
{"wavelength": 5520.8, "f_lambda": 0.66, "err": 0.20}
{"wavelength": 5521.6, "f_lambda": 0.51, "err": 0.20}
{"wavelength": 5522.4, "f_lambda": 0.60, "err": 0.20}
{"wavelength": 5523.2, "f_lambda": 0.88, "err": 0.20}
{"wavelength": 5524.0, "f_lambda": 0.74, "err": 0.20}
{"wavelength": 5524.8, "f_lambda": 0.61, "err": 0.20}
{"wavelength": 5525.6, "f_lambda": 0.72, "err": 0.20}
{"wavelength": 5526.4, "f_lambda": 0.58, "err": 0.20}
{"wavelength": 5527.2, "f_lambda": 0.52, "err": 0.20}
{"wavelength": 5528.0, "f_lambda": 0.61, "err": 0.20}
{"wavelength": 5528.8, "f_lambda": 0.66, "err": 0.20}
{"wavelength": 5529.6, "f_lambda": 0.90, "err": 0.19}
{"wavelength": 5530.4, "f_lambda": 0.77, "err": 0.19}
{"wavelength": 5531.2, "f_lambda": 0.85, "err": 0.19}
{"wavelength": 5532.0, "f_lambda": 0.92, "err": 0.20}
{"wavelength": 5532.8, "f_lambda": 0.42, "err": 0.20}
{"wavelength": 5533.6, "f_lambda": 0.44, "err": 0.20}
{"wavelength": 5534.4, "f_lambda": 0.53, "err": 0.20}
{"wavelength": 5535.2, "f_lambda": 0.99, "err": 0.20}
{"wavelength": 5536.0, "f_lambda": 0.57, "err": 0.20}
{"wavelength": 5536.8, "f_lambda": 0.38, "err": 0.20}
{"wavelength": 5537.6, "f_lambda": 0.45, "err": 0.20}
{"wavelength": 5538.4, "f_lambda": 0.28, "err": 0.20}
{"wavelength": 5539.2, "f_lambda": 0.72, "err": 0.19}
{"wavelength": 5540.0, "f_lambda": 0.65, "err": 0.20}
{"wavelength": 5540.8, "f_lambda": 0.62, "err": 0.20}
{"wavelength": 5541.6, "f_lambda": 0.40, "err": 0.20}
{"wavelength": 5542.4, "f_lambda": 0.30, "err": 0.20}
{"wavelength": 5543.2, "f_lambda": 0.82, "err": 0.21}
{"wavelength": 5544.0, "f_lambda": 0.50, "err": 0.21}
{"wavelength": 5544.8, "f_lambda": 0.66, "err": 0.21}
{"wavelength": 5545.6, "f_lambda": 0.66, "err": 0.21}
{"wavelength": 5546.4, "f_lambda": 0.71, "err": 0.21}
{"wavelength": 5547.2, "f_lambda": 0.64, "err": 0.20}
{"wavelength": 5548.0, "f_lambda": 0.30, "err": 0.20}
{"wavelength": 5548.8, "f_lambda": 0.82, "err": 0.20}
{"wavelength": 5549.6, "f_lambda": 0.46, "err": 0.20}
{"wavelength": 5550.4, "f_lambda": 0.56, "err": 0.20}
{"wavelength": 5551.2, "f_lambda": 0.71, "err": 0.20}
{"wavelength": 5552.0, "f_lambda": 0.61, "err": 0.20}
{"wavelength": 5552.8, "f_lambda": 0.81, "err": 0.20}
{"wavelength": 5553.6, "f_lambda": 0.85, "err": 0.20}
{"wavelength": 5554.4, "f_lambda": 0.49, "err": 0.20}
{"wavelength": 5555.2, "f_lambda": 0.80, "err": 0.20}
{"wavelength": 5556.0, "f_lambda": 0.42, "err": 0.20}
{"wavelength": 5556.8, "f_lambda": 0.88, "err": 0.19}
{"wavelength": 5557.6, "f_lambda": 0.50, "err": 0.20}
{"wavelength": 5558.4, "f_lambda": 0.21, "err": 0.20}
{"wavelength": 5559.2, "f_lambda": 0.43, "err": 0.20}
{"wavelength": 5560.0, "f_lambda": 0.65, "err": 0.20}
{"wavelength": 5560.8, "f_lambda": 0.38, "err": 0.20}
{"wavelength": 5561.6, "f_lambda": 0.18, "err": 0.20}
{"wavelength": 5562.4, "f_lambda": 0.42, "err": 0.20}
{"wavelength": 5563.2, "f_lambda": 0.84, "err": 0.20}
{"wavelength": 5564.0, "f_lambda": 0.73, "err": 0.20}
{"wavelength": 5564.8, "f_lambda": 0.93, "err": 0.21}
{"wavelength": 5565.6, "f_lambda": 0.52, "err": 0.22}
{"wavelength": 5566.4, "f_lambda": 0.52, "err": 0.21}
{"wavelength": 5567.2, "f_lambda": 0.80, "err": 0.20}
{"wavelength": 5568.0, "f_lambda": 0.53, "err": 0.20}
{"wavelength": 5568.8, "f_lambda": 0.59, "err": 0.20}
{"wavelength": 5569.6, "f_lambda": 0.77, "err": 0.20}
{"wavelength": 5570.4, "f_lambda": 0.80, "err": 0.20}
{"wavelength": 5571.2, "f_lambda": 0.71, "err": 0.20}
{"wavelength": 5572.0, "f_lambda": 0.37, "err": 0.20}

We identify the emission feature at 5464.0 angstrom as C III]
